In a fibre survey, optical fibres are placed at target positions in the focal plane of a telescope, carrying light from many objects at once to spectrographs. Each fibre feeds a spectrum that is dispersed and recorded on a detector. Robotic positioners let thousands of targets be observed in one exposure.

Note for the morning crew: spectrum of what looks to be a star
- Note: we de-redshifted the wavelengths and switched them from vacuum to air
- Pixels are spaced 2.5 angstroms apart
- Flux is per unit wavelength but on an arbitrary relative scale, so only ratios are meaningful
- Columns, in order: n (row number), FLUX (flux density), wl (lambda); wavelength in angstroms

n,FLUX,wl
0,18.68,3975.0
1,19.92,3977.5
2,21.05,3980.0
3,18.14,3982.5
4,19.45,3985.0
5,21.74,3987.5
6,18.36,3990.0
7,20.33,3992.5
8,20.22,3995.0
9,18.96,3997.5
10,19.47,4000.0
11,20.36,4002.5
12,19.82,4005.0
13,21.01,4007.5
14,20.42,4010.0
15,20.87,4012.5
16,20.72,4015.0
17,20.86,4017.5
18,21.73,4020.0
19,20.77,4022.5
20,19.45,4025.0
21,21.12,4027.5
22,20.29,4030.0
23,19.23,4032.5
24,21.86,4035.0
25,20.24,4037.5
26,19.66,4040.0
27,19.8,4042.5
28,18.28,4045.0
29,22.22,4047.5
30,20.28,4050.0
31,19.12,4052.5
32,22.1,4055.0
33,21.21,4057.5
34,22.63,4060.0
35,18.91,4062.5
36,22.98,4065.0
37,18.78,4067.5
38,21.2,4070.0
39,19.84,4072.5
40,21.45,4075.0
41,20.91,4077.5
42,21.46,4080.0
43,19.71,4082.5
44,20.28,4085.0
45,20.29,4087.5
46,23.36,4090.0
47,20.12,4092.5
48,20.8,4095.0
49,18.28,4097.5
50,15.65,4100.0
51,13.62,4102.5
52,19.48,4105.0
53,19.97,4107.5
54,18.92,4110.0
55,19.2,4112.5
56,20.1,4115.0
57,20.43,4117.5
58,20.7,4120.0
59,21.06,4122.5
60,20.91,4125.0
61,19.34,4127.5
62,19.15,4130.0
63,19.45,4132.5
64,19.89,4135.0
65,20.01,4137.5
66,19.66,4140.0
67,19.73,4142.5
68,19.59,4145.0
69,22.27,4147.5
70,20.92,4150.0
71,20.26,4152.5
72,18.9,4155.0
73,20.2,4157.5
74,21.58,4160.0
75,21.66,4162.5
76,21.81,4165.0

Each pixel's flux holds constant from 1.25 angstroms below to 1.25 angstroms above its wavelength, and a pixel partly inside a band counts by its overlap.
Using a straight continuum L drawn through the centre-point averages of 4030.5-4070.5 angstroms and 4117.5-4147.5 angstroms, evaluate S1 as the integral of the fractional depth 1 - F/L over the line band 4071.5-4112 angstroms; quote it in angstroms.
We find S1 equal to 1.3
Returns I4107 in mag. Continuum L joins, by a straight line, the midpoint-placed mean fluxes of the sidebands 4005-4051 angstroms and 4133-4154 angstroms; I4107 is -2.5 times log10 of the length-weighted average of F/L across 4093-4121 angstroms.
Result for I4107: 0.081 mag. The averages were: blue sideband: 20.5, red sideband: 20.2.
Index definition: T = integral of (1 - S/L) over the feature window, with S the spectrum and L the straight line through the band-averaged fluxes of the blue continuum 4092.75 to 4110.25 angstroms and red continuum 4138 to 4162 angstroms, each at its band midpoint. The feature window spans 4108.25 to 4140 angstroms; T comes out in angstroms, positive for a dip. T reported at -1.2 angstroms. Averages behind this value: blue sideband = 18.2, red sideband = 20.4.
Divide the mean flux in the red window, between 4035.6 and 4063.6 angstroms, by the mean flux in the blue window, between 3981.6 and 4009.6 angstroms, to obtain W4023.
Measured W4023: 1.03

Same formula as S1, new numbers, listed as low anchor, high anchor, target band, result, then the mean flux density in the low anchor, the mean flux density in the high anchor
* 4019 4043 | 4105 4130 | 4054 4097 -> -1.5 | 20.4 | 20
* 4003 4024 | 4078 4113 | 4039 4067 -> -0.7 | 20.7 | 19.4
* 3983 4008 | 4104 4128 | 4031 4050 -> -0.2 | 19.9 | 20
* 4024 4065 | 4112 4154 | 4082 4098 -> -0.2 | 20.5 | 20.2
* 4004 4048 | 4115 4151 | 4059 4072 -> -0.3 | 20.4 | 20.2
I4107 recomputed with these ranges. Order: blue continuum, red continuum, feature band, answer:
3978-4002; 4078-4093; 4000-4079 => -0.01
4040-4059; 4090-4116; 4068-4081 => -0.06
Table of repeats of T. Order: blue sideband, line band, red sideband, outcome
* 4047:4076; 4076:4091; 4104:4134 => -0.4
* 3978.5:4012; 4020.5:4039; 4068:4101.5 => -0.4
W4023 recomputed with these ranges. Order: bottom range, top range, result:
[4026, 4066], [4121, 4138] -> 0.97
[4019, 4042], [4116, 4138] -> 0.98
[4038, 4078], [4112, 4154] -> 0.98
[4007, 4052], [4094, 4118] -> 0.91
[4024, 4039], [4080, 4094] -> 1.02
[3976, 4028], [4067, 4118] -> 0.98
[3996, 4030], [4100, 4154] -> 0.96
